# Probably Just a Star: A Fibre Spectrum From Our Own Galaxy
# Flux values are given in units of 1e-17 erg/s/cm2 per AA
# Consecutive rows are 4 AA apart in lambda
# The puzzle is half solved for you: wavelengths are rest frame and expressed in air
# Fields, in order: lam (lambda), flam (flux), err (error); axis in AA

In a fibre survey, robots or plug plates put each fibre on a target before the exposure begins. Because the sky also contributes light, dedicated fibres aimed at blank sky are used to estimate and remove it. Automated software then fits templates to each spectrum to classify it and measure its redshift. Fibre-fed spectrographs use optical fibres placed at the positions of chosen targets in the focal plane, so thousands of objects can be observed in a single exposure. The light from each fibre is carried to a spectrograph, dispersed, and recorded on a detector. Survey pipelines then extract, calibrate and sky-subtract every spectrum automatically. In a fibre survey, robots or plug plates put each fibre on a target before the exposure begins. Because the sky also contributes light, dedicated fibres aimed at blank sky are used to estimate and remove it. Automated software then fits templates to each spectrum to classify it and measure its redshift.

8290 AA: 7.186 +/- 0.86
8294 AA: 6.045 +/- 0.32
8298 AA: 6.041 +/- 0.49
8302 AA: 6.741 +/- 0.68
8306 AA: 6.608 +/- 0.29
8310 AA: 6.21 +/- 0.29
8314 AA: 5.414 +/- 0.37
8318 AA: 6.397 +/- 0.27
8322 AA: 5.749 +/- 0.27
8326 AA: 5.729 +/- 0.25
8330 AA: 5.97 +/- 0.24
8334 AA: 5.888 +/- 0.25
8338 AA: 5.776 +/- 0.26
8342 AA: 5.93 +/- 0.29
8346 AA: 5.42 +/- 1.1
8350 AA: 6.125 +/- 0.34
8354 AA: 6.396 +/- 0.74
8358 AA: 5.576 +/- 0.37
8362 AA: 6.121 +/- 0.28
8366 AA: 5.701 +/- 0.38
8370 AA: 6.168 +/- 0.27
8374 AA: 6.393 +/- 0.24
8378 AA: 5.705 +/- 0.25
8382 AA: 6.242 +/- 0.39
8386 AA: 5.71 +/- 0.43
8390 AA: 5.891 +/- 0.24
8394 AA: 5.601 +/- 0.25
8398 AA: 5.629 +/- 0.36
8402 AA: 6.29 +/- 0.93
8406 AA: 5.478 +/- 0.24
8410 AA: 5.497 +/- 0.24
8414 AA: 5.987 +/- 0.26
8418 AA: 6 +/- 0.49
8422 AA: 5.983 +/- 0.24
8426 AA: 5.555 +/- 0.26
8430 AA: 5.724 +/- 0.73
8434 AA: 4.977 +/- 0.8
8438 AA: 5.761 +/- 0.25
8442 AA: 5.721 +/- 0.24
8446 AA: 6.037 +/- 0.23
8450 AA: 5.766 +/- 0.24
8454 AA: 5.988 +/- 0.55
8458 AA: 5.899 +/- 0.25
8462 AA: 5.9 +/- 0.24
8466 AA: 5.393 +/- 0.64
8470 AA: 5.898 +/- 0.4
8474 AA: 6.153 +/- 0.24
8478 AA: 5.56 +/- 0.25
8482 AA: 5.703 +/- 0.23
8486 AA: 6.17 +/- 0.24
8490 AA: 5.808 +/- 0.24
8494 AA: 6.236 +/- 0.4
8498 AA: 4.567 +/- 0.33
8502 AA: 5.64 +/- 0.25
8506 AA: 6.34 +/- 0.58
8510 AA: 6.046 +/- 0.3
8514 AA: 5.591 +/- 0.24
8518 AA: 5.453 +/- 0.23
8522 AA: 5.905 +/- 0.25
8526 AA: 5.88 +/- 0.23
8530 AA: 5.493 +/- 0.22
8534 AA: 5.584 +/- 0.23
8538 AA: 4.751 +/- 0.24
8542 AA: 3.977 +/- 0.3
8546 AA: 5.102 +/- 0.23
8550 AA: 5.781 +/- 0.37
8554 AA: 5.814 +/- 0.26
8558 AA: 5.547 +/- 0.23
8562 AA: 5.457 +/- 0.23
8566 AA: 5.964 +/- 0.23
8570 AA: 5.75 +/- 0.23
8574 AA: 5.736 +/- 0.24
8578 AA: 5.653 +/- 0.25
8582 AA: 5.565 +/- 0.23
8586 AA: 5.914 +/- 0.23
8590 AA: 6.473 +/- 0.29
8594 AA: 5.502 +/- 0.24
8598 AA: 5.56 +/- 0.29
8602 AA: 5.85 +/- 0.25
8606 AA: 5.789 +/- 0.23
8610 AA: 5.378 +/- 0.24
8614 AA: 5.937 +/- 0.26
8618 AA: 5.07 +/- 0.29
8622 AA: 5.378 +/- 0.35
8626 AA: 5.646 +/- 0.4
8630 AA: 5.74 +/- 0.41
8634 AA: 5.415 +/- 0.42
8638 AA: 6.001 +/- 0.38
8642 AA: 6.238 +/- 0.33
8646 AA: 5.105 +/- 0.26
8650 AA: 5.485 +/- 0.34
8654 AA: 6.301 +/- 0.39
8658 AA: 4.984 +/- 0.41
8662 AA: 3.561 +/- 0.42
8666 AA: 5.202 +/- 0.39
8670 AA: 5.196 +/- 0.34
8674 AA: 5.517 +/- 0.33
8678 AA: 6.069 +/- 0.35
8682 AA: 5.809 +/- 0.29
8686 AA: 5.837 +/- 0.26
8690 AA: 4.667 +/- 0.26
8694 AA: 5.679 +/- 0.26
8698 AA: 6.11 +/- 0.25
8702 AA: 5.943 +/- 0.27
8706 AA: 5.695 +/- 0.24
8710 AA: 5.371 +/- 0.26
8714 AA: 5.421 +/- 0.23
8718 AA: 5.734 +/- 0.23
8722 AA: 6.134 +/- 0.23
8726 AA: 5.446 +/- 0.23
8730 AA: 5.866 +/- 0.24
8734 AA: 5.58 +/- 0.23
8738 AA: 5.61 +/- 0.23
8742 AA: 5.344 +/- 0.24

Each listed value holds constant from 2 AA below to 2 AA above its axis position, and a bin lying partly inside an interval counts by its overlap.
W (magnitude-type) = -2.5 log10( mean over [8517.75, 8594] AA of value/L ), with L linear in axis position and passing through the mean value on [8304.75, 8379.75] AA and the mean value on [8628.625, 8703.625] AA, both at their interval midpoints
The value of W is 0.02 mag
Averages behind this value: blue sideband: 5.96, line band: 5.57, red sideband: 5.51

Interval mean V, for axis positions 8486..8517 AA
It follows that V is 5.76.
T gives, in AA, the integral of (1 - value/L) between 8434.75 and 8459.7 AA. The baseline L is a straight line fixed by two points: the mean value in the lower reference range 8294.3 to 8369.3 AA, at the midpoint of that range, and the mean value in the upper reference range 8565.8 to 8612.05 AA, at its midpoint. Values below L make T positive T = 0.3 AA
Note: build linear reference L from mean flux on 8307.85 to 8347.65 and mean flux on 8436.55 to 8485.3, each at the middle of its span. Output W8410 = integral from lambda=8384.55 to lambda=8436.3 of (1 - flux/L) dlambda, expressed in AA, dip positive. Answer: 1.1 AA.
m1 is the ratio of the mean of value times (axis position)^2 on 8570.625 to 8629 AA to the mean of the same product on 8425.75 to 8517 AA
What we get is 1.02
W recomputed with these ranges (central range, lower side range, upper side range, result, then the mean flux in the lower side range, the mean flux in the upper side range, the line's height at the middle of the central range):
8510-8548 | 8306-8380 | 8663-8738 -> 0.08 mag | 5.94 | 5.6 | 5.76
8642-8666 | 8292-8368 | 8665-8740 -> 0.10 mag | 5.99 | 5.63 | 5.68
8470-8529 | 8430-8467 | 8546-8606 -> -0.01 mag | 5.72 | 5.73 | 5.73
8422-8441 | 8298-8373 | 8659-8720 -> 0.05 mag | 6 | 5.45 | 5.85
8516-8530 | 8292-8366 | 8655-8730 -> 0.00 mag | 6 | 5.49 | 5.73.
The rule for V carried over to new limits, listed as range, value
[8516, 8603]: 5.57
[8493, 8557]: 5.5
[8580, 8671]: 5.54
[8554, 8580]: 5.69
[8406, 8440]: 5.67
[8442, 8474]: 5.85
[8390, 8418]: 5.78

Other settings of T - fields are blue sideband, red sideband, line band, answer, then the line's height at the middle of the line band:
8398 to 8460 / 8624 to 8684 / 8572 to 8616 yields -1.6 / 5.56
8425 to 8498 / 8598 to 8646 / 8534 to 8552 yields 2.3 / 5.7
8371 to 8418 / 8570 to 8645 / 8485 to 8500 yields 0.3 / 5.79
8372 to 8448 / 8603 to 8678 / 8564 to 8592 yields -1.6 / 5.55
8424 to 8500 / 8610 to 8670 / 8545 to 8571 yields -0.4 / 5.56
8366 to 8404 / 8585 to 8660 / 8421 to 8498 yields 1.2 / 5.86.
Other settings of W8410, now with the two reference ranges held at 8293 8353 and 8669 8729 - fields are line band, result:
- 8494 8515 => 0.5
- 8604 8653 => 0.9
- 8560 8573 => 0.1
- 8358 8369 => 0.2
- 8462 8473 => 0.3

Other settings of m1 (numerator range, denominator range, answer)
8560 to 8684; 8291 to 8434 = 1.00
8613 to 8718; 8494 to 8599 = 1.01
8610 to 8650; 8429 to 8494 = 1.00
